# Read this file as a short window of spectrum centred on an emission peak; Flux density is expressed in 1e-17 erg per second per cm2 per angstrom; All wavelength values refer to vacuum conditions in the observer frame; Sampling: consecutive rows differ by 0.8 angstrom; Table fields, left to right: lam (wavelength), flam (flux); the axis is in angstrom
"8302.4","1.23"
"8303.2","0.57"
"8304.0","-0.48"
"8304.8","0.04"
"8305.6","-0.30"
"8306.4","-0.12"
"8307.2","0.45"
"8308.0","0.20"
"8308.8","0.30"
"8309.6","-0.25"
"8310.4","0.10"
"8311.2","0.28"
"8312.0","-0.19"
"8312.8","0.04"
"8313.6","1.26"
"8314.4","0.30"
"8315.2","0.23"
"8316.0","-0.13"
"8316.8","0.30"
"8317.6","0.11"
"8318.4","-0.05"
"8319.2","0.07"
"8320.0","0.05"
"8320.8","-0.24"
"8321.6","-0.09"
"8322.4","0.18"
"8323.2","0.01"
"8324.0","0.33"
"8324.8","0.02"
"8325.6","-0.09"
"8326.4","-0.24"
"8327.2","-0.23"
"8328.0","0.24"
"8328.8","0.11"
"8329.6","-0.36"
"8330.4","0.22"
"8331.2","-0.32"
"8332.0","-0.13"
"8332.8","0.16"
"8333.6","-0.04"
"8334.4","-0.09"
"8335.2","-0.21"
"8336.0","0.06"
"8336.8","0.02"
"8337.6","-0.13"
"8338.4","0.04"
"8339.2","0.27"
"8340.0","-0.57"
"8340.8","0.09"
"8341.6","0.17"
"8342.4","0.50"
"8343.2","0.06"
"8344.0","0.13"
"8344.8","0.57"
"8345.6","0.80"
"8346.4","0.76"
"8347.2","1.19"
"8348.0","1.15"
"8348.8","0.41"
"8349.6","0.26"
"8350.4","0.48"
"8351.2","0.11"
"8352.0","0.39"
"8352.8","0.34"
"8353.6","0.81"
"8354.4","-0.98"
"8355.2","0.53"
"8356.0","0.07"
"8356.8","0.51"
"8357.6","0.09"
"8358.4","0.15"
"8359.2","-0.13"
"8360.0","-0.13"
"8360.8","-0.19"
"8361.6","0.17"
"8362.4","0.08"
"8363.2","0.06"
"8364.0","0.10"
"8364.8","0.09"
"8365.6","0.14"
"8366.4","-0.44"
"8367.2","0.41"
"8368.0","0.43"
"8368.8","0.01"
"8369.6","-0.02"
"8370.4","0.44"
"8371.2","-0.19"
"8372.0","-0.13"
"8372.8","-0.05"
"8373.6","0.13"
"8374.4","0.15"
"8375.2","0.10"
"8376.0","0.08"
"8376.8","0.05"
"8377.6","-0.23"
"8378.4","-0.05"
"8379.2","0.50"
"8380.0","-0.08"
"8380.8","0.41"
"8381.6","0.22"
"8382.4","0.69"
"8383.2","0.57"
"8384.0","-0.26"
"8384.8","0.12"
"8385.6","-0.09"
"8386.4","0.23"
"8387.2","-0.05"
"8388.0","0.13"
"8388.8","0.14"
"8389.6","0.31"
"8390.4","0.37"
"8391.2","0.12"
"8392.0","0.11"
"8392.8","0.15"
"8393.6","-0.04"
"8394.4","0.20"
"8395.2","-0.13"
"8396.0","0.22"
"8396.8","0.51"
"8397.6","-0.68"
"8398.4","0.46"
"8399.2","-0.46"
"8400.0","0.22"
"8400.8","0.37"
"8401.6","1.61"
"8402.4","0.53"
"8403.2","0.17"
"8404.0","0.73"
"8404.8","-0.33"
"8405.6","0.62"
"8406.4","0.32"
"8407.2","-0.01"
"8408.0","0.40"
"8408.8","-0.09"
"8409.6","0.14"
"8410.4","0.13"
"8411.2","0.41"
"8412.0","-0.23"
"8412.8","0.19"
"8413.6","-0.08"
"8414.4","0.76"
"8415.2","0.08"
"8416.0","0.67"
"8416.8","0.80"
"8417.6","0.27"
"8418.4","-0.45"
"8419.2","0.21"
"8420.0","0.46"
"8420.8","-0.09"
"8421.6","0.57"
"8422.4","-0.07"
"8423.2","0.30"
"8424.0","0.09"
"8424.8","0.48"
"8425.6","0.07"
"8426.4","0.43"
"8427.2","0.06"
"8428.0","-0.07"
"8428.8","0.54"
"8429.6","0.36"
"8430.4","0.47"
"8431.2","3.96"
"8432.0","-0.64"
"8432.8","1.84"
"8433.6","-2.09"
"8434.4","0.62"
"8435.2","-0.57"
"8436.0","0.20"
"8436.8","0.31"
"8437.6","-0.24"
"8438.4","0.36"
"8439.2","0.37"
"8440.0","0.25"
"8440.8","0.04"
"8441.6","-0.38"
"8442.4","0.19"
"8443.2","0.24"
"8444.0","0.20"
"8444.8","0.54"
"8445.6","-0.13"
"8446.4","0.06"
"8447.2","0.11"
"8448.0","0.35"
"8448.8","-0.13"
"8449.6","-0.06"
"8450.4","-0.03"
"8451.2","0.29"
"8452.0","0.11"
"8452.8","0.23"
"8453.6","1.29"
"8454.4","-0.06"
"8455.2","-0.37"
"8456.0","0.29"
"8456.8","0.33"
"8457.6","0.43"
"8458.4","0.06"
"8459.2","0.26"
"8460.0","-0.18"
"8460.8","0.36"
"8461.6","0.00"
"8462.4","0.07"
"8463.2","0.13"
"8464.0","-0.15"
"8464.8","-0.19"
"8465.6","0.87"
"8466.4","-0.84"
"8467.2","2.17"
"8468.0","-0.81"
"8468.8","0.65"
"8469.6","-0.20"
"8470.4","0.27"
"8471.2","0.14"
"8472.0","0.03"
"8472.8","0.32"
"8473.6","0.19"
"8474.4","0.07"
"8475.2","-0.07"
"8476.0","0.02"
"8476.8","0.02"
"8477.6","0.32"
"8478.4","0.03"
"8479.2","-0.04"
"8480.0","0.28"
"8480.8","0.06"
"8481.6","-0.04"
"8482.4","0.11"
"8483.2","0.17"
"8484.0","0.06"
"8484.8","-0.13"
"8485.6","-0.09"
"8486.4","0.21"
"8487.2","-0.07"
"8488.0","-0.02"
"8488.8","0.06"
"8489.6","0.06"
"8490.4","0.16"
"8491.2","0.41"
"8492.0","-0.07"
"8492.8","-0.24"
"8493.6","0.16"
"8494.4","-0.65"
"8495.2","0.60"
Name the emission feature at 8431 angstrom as [S II] 6716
